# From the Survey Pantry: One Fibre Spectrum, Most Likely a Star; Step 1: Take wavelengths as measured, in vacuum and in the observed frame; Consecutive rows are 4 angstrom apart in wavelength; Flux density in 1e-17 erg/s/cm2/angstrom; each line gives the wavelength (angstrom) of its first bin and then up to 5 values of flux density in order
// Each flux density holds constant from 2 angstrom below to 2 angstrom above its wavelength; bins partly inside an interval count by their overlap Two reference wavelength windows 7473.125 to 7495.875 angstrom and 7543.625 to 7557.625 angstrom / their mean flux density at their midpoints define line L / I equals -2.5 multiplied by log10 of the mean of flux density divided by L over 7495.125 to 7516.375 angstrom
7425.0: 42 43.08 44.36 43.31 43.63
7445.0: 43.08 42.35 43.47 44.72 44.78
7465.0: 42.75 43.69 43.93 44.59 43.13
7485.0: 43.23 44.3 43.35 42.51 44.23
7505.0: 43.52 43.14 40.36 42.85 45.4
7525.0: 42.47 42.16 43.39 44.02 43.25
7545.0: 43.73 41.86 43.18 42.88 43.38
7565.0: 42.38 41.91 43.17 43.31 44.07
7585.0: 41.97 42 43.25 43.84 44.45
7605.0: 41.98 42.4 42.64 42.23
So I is 0.02 mag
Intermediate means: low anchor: 43.7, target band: 42.8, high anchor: 42.9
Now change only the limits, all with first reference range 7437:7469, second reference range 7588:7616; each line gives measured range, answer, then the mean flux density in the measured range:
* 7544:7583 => 0.003 mag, 43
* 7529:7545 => -0.005 mag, 43.4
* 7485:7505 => -0.005 mag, 43.6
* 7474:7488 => -0.007 mag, 43.7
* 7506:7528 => 0.011 mag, 42.8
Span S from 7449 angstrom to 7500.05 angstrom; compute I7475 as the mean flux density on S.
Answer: 43.7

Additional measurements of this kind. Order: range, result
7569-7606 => 43.1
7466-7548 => 43.3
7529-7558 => 43.1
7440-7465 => 43.6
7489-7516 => 43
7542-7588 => 42.9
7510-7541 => 43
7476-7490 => 43.7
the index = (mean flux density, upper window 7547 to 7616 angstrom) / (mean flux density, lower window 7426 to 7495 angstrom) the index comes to 1.0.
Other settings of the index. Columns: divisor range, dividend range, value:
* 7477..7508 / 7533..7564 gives 0.99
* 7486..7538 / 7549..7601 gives 0.99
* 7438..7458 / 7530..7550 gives 1.00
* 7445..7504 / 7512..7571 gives 0.98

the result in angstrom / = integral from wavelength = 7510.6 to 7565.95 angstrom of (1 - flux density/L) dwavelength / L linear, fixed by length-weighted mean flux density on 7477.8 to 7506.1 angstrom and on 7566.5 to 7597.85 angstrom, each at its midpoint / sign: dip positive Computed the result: 0.3 angstrom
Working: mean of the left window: 43.5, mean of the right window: 42.9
